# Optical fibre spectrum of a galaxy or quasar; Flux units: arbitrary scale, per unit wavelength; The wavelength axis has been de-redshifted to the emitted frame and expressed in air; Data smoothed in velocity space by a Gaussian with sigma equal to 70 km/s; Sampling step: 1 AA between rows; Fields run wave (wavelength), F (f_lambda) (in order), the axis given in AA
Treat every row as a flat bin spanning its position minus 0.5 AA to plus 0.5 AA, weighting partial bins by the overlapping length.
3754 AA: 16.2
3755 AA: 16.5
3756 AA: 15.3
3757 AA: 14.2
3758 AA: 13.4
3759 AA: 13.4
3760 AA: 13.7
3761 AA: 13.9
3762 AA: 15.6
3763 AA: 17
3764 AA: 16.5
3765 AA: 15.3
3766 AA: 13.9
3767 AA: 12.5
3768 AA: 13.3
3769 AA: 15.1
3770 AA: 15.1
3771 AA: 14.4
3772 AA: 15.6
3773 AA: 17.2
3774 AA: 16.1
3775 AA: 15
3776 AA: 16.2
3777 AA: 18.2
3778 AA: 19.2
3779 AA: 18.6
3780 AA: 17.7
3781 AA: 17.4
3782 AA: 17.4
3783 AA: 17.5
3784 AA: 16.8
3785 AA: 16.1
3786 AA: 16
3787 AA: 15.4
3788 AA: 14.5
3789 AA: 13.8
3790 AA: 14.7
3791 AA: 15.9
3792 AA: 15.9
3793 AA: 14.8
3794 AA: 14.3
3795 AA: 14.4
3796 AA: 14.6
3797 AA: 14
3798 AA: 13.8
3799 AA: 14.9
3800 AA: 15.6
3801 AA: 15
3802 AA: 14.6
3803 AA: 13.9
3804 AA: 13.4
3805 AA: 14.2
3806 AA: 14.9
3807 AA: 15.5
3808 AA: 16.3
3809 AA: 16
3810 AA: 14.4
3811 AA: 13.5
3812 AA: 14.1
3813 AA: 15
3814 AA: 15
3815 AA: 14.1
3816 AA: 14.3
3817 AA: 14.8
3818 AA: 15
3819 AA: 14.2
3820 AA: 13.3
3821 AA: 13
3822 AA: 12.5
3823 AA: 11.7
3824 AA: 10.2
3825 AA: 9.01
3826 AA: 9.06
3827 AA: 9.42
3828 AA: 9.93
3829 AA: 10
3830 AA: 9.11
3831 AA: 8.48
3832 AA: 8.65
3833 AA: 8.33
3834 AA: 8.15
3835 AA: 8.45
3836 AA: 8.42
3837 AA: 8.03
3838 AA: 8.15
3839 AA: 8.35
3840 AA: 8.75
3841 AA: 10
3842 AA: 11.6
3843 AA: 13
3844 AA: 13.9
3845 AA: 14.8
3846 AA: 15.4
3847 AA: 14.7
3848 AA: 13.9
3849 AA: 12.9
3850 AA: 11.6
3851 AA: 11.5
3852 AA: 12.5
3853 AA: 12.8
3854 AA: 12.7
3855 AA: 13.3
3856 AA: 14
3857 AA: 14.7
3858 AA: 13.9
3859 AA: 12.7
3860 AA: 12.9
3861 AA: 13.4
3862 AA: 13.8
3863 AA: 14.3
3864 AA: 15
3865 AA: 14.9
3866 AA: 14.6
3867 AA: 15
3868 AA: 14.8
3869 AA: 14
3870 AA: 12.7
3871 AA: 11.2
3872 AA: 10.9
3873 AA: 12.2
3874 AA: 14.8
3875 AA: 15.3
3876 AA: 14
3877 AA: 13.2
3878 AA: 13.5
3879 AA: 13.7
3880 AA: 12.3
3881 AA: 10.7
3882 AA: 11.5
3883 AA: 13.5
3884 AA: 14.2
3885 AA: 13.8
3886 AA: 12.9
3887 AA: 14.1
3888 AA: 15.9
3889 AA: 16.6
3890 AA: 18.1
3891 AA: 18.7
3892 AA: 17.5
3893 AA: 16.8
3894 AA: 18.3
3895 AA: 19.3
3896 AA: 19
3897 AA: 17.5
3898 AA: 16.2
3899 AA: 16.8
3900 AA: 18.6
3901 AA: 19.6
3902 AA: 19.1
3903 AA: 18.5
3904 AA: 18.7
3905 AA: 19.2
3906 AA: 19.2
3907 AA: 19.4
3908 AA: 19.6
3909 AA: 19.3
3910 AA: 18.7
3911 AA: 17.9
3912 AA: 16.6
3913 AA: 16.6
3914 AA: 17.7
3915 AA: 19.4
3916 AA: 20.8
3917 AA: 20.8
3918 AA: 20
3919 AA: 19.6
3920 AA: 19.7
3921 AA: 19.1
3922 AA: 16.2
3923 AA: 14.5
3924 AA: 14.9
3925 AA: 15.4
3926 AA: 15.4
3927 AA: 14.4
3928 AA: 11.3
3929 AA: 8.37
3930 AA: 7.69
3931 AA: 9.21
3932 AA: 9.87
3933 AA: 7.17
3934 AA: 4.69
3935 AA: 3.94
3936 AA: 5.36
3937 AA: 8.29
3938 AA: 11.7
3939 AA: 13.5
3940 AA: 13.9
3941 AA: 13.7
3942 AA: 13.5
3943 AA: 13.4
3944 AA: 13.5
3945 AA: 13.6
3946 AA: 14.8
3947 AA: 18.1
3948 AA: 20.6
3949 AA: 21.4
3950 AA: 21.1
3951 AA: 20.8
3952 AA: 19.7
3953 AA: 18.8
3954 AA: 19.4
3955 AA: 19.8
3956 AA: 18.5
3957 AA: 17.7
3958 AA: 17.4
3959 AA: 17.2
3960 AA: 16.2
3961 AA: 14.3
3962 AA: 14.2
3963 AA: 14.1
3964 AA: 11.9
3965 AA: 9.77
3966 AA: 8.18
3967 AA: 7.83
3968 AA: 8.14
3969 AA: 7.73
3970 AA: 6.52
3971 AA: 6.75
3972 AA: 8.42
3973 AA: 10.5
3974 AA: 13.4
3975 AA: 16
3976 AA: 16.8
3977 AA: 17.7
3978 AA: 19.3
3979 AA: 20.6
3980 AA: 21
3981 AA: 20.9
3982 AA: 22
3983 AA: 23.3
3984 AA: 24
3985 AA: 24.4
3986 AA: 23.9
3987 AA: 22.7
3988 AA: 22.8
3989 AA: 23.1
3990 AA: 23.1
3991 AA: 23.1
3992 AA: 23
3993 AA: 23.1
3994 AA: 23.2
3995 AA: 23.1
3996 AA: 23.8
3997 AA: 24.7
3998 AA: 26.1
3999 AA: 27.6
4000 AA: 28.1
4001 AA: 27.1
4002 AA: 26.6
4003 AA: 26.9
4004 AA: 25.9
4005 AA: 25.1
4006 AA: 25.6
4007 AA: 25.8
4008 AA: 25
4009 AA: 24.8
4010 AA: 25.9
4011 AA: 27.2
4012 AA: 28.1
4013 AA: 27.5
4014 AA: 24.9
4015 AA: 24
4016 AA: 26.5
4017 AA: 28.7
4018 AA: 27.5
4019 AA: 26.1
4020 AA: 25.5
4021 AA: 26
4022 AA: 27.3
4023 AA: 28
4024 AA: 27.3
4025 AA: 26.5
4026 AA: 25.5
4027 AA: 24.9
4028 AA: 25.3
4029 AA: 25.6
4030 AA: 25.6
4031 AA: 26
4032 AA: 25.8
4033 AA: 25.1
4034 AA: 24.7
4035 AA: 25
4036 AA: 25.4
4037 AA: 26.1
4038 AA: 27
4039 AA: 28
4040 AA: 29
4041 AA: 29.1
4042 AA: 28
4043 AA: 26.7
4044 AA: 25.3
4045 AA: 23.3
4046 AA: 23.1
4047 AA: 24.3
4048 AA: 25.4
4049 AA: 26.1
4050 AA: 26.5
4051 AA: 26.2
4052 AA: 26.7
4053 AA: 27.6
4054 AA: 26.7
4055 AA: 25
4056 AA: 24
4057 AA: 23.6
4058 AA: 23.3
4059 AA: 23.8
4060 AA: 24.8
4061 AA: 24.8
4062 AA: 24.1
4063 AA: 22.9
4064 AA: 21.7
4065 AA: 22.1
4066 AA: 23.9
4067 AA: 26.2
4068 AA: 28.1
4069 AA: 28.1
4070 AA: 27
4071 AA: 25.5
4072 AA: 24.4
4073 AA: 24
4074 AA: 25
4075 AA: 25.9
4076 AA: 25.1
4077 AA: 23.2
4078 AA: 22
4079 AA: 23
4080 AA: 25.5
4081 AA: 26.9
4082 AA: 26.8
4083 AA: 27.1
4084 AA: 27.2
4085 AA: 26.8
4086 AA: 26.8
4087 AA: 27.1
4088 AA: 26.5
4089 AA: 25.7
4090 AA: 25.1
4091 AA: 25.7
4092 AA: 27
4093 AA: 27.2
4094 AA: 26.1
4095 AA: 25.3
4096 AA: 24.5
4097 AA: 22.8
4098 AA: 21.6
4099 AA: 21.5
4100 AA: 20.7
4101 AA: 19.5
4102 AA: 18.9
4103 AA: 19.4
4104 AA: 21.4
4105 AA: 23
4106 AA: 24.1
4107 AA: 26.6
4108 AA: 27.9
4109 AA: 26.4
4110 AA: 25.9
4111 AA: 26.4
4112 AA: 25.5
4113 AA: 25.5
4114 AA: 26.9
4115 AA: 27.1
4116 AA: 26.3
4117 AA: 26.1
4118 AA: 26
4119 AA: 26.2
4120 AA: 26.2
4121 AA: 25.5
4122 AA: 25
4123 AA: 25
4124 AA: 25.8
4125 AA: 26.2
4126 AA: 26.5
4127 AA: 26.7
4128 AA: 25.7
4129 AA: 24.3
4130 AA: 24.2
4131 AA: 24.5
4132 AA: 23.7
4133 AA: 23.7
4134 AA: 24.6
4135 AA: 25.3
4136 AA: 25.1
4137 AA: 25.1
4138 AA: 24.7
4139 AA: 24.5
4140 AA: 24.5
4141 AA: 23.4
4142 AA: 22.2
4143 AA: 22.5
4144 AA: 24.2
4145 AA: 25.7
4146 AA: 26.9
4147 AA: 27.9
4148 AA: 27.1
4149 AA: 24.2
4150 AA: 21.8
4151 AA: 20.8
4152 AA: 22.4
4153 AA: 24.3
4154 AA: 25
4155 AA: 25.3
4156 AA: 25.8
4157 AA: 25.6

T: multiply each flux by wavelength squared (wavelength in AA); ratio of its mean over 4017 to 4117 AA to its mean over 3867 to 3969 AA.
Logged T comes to 1.80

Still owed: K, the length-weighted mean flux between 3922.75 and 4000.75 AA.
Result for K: 16.3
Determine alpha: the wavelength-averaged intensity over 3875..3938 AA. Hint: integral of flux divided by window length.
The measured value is 15.3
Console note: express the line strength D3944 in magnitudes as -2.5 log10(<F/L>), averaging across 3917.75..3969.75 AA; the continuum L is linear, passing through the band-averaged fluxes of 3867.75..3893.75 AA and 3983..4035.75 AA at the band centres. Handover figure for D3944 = 0.37 mag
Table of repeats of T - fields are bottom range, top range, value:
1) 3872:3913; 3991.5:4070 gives 1.69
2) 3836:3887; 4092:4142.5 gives 2.17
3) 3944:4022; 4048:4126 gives 1.29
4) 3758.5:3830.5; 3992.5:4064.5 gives 2.00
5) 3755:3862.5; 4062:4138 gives 2.12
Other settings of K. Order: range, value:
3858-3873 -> 13.6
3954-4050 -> 22.3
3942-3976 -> 14.6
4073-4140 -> 25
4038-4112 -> 25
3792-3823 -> 14.4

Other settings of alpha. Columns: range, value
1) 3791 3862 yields 12.7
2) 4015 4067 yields 25.6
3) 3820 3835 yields 9.89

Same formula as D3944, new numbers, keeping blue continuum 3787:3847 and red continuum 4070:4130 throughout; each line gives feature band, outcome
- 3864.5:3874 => 0.12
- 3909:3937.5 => 0.21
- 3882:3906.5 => -0.06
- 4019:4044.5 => -0.19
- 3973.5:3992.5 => -0.06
